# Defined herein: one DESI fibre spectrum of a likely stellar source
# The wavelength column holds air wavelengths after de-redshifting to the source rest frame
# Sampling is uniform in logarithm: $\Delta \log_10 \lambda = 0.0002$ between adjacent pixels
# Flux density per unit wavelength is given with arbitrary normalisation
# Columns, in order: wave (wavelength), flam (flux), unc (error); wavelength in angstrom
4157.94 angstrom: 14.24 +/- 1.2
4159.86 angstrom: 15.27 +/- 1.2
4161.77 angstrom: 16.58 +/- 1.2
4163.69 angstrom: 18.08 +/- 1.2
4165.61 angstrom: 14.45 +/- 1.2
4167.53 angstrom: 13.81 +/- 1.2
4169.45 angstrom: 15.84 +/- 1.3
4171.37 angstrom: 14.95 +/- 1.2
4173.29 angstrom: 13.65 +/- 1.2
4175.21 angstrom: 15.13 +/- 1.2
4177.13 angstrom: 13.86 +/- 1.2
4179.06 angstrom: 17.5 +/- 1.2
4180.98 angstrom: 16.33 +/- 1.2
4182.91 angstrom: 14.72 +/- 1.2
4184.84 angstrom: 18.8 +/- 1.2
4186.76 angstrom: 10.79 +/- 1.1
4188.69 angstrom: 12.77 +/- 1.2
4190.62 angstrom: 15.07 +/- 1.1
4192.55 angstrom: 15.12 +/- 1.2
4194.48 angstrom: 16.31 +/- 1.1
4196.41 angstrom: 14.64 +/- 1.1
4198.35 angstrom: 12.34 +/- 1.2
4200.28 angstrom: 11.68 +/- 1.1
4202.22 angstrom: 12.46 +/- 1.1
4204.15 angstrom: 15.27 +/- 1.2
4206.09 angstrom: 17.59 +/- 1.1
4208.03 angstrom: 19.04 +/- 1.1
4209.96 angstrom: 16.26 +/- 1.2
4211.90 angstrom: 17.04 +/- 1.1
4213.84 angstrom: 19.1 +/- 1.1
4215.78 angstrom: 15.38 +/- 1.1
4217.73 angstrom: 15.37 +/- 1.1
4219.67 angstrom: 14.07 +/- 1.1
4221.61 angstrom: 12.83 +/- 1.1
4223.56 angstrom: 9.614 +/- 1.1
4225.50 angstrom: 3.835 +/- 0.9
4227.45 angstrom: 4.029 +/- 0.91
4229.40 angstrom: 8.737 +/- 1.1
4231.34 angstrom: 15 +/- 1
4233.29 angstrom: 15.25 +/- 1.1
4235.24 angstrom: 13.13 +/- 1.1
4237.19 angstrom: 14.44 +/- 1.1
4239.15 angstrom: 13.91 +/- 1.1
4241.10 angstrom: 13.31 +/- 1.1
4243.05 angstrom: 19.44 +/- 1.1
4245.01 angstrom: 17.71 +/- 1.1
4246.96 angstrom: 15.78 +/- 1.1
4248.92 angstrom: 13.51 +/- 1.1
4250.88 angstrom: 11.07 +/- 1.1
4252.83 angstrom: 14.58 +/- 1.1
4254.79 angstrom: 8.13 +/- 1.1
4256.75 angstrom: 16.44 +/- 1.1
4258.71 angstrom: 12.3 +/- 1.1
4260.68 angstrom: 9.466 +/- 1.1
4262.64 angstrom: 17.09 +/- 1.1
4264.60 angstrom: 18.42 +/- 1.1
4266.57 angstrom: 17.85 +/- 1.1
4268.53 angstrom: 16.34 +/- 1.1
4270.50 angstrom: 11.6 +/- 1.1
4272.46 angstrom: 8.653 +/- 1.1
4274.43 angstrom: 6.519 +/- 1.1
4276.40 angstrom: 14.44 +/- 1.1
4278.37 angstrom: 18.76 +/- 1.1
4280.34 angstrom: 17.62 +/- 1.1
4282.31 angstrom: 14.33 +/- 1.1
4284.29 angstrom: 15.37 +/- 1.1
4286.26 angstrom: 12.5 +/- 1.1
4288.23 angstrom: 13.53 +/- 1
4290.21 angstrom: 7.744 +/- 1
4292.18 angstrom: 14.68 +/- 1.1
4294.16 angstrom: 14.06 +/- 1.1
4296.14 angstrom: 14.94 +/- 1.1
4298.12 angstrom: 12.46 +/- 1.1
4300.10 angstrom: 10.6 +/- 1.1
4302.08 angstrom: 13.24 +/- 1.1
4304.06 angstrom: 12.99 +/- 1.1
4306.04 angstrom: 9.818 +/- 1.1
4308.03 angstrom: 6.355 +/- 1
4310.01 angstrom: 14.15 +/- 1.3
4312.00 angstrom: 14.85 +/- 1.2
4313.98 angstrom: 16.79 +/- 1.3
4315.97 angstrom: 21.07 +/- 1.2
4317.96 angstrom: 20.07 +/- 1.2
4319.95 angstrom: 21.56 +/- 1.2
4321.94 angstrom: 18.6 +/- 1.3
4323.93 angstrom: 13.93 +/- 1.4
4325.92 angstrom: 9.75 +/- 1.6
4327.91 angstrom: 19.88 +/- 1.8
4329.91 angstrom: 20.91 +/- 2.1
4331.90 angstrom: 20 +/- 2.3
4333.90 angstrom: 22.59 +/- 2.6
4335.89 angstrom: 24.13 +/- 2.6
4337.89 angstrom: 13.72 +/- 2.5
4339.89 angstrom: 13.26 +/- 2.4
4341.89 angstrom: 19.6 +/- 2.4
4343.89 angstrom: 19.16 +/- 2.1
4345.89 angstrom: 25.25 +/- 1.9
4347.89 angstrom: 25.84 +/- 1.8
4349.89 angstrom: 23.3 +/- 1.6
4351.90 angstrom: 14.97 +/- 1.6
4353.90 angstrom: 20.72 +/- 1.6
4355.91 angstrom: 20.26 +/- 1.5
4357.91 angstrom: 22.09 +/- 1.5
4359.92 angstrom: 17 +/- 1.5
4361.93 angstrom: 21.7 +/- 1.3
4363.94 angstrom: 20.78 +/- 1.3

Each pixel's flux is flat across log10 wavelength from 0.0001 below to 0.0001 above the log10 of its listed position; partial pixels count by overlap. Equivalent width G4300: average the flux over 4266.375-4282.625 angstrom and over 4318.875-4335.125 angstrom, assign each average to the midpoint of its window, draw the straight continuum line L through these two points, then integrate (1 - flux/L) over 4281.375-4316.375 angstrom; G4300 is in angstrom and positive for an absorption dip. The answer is 6.1 angstrom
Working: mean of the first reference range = 13.8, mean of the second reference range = 18.5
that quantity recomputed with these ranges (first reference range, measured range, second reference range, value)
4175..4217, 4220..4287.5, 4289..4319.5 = 5.32 angstrom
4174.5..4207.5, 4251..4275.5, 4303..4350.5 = 4.97 angstrom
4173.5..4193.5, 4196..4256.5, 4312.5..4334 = 8.58 angstrom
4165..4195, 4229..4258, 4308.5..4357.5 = 4.26 angstrom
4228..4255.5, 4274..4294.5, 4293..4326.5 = 0.64 angstrom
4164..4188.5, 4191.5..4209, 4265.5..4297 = -0.29 angstrom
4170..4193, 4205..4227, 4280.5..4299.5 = 0.23 angstrom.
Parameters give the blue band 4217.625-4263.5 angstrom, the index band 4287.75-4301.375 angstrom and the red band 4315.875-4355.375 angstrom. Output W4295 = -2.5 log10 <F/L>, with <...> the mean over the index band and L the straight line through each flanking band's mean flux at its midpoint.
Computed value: 0.30 mag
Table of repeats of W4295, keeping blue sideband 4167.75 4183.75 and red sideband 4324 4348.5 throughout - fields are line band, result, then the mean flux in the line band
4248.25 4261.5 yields 0.37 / 12.2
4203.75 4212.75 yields -0.08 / 17.2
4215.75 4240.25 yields 0.36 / 11.8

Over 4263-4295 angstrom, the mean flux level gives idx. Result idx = 14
